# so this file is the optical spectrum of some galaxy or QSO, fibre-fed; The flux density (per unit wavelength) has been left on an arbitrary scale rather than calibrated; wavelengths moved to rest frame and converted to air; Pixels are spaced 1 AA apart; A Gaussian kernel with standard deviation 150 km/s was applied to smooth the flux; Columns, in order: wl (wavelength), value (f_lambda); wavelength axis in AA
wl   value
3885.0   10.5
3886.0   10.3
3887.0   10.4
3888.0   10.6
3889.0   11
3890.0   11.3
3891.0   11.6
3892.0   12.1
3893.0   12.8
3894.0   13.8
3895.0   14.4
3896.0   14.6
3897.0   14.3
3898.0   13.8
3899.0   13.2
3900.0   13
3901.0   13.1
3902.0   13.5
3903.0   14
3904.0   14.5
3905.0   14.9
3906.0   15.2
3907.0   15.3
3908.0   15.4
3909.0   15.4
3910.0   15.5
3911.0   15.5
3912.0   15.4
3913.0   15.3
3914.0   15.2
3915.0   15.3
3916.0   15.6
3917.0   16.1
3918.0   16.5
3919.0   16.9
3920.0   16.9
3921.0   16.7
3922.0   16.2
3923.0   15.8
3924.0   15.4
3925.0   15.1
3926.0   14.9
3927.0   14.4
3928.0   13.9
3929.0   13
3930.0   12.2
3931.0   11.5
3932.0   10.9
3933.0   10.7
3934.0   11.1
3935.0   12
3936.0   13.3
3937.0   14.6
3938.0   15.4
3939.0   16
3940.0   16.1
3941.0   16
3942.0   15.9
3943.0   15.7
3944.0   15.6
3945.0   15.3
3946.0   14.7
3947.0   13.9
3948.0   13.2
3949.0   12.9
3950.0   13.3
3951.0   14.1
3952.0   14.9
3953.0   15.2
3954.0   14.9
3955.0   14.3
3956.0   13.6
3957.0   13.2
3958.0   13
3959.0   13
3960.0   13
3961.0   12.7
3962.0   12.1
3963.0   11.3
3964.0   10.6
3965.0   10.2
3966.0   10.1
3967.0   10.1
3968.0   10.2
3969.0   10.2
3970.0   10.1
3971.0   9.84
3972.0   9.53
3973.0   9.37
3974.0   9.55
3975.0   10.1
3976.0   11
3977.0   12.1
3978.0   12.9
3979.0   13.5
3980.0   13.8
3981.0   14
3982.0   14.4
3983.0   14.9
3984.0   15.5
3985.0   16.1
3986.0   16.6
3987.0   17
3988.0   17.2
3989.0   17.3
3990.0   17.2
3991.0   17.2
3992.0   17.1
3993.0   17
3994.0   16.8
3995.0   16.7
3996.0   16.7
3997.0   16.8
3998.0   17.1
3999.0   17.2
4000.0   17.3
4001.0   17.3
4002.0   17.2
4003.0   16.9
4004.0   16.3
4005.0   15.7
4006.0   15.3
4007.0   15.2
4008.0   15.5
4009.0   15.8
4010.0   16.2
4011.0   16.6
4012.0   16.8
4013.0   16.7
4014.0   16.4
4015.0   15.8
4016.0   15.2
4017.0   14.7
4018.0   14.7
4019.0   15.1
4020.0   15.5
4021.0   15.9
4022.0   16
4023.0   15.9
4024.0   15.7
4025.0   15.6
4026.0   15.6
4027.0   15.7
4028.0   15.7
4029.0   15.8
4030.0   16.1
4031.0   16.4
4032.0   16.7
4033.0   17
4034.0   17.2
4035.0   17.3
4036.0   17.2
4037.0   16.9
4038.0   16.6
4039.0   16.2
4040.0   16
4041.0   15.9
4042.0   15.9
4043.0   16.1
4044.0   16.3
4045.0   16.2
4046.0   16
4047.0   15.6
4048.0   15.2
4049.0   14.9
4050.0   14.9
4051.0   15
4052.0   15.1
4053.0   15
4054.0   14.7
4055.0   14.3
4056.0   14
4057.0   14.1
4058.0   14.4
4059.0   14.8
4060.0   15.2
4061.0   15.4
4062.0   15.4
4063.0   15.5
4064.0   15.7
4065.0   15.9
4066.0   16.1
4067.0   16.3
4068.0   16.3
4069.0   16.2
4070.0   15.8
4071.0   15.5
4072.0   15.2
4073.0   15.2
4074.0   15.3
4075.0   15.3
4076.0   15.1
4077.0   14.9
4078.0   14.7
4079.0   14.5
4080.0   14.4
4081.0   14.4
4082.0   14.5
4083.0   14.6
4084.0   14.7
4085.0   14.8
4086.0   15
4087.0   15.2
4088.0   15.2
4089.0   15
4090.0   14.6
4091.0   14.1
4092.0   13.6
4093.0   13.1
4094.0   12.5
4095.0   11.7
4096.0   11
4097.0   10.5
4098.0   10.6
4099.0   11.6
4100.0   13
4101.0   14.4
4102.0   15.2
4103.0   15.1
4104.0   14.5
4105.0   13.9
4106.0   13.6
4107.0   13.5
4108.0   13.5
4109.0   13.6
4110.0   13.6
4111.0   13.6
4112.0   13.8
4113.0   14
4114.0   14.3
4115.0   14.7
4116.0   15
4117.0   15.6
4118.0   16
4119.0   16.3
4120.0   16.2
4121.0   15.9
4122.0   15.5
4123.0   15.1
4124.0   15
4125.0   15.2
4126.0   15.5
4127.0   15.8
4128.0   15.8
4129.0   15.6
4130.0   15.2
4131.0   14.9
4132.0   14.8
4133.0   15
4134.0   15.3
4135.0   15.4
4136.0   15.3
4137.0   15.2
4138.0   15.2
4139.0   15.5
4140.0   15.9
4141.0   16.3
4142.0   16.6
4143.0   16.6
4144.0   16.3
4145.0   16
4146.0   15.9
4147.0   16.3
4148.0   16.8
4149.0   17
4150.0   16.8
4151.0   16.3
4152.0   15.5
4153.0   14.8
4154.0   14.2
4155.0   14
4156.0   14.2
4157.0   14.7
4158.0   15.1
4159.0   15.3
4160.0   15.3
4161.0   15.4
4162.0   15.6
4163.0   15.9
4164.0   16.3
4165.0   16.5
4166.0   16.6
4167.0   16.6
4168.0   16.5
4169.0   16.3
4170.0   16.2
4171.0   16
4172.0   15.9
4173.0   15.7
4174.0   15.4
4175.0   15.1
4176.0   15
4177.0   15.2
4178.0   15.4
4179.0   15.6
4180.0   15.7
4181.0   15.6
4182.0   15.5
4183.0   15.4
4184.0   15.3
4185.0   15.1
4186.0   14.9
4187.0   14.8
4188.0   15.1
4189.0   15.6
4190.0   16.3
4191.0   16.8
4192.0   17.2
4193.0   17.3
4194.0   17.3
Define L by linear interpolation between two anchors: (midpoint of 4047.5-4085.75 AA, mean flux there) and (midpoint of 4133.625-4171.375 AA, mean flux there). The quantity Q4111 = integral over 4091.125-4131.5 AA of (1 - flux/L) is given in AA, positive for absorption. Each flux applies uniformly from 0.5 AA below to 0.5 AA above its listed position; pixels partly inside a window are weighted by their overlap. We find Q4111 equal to 3.3 AA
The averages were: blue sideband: 15.1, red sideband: 15.8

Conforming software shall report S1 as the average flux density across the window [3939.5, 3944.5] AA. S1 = 15.9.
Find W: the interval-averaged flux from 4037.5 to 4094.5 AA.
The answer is 15.1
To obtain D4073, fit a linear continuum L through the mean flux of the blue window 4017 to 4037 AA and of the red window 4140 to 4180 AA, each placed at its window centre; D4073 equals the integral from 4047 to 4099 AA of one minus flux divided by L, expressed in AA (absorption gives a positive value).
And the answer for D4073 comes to 4.4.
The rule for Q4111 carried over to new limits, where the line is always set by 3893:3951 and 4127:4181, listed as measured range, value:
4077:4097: 1.71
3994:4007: -1.53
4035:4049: -0.97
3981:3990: -0.75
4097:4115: 2.16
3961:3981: 5.10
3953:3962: 0.74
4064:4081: -0.16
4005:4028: -1.14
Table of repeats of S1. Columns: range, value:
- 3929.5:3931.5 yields 11.8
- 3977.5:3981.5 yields 13.6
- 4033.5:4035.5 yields 17.2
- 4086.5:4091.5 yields 14.8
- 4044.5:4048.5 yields 15.8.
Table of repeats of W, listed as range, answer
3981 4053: 16.1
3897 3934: 14.6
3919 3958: 14.3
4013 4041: 16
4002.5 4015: 16.1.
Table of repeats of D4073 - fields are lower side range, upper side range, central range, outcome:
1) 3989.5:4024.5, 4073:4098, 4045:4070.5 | -0.8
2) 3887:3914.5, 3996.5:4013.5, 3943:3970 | 4.1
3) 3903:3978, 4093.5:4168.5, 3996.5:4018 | -3.3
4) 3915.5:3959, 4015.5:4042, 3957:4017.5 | 3.9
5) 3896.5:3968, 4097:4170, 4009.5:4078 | -4.8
